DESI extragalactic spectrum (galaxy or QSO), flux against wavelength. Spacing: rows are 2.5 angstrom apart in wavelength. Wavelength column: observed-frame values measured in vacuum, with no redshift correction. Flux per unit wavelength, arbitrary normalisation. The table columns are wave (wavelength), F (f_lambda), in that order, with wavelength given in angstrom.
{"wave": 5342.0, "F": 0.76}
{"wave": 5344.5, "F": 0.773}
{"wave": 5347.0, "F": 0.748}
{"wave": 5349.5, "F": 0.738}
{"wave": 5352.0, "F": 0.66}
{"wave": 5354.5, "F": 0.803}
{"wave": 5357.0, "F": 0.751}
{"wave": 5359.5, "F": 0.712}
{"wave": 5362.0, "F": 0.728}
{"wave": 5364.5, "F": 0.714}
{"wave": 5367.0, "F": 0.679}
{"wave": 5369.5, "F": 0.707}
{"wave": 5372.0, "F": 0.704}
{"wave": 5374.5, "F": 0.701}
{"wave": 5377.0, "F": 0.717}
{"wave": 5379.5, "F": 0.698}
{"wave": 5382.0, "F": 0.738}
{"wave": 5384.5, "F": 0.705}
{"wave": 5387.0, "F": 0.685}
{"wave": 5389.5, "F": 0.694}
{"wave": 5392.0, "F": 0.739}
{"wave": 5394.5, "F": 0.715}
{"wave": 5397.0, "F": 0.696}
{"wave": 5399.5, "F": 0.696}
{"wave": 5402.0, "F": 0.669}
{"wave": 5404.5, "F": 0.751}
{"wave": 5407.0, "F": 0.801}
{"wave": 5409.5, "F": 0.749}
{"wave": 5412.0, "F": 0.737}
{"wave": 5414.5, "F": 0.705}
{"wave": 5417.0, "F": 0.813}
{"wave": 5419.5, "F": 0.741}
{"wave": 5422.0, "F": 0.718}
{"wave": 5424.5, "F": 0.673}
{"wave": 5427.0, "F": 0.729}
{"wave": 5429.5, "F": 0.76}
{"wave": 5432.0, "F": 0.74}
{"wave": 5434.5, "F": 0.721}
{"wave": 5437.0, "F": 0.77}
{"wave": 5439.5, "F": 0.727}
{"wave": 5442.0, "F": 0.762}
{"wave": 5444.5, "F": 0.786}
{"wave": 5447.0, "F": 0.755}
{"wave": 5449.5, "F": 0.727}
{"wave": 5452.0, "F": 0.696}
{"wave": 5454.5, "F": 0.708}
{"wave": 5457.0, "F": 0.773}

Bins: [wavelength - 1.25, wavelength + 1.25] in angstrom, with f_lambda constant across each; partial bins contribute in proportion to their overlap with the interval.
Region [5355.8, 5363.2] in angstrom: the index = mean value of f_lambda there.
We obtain 0.73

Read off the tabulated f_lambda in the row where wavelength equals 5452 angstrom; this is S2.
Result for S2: 0.696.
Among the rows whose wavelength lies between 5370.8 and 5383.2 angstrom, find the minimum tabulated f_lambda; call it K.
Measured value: 0.698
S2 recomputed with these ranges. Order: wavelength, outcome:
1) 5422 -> 0.718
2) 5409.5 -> 0.749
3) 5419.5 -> 0.741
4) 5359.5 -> 0.712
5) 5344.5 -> 0.773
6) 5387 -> 0.685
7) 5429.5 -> 0.76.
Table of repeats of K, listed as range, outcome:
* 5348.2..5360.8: 0.66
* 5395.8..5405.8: 0.669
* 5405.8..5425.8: 0.673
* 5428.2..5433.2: 0.74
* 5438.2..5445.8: 0.727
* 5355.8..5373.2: 0.679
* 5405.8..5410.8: 0.749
